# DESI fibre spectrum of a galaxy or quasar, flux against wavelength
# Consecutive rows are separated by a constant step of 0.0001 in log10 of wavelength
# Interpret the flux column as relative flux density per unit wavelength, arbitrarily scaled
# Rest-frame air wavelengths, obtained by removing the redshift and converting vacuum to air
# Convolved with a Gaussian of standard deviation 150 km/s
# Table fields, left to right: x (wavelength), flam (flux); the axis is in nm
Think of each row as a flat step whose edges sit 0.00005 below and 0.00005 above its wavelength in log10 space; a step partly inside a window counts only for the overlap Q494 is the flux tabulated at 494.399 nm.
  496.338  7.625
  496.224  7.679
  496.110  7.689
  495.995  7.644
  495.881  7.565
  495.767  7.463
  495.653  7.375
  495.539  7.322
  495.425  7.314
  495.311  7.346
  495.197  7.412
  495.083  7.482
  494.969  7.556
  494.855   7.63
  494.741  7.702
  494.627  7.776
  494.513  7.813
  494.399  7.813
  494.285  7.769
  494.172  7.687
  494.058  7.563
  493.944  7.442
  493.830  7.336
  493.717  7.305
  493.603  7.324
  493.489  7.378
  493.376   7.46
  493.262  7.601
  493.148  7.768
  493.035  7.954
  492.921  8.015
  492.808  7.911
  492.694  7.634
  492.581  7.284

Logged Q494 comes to 7.813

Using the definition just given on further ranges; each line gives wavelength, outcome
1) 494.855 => 7.63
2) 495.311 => 7.346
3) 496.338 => 7.625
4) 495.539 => 7.322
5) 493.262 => 7.601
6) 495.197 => 7.412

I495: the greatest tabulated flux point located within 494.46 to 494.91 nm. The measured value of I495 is 7.813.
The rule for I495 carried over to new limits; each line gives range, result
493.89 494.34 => 7.769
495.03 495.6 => 7.482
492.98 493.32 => 7.954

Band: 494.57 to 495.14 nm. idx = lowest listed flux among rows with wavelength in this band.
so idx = 7.482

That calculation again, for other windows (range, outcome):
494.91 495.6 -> 7.314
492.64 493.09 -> 7.634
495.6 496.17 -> 7.375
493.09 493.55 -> 7.378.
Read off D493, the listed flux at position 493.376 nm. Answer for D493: 7.46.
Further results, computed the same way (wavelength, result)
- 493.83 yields 7.336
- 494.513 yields 7.813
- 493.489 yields 7.378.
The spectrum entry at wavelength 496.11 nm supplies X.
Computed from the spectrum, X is 7.689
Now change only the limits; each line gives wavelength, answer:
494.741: 7.702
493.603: 7.324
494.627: 7.776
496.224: 7.679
